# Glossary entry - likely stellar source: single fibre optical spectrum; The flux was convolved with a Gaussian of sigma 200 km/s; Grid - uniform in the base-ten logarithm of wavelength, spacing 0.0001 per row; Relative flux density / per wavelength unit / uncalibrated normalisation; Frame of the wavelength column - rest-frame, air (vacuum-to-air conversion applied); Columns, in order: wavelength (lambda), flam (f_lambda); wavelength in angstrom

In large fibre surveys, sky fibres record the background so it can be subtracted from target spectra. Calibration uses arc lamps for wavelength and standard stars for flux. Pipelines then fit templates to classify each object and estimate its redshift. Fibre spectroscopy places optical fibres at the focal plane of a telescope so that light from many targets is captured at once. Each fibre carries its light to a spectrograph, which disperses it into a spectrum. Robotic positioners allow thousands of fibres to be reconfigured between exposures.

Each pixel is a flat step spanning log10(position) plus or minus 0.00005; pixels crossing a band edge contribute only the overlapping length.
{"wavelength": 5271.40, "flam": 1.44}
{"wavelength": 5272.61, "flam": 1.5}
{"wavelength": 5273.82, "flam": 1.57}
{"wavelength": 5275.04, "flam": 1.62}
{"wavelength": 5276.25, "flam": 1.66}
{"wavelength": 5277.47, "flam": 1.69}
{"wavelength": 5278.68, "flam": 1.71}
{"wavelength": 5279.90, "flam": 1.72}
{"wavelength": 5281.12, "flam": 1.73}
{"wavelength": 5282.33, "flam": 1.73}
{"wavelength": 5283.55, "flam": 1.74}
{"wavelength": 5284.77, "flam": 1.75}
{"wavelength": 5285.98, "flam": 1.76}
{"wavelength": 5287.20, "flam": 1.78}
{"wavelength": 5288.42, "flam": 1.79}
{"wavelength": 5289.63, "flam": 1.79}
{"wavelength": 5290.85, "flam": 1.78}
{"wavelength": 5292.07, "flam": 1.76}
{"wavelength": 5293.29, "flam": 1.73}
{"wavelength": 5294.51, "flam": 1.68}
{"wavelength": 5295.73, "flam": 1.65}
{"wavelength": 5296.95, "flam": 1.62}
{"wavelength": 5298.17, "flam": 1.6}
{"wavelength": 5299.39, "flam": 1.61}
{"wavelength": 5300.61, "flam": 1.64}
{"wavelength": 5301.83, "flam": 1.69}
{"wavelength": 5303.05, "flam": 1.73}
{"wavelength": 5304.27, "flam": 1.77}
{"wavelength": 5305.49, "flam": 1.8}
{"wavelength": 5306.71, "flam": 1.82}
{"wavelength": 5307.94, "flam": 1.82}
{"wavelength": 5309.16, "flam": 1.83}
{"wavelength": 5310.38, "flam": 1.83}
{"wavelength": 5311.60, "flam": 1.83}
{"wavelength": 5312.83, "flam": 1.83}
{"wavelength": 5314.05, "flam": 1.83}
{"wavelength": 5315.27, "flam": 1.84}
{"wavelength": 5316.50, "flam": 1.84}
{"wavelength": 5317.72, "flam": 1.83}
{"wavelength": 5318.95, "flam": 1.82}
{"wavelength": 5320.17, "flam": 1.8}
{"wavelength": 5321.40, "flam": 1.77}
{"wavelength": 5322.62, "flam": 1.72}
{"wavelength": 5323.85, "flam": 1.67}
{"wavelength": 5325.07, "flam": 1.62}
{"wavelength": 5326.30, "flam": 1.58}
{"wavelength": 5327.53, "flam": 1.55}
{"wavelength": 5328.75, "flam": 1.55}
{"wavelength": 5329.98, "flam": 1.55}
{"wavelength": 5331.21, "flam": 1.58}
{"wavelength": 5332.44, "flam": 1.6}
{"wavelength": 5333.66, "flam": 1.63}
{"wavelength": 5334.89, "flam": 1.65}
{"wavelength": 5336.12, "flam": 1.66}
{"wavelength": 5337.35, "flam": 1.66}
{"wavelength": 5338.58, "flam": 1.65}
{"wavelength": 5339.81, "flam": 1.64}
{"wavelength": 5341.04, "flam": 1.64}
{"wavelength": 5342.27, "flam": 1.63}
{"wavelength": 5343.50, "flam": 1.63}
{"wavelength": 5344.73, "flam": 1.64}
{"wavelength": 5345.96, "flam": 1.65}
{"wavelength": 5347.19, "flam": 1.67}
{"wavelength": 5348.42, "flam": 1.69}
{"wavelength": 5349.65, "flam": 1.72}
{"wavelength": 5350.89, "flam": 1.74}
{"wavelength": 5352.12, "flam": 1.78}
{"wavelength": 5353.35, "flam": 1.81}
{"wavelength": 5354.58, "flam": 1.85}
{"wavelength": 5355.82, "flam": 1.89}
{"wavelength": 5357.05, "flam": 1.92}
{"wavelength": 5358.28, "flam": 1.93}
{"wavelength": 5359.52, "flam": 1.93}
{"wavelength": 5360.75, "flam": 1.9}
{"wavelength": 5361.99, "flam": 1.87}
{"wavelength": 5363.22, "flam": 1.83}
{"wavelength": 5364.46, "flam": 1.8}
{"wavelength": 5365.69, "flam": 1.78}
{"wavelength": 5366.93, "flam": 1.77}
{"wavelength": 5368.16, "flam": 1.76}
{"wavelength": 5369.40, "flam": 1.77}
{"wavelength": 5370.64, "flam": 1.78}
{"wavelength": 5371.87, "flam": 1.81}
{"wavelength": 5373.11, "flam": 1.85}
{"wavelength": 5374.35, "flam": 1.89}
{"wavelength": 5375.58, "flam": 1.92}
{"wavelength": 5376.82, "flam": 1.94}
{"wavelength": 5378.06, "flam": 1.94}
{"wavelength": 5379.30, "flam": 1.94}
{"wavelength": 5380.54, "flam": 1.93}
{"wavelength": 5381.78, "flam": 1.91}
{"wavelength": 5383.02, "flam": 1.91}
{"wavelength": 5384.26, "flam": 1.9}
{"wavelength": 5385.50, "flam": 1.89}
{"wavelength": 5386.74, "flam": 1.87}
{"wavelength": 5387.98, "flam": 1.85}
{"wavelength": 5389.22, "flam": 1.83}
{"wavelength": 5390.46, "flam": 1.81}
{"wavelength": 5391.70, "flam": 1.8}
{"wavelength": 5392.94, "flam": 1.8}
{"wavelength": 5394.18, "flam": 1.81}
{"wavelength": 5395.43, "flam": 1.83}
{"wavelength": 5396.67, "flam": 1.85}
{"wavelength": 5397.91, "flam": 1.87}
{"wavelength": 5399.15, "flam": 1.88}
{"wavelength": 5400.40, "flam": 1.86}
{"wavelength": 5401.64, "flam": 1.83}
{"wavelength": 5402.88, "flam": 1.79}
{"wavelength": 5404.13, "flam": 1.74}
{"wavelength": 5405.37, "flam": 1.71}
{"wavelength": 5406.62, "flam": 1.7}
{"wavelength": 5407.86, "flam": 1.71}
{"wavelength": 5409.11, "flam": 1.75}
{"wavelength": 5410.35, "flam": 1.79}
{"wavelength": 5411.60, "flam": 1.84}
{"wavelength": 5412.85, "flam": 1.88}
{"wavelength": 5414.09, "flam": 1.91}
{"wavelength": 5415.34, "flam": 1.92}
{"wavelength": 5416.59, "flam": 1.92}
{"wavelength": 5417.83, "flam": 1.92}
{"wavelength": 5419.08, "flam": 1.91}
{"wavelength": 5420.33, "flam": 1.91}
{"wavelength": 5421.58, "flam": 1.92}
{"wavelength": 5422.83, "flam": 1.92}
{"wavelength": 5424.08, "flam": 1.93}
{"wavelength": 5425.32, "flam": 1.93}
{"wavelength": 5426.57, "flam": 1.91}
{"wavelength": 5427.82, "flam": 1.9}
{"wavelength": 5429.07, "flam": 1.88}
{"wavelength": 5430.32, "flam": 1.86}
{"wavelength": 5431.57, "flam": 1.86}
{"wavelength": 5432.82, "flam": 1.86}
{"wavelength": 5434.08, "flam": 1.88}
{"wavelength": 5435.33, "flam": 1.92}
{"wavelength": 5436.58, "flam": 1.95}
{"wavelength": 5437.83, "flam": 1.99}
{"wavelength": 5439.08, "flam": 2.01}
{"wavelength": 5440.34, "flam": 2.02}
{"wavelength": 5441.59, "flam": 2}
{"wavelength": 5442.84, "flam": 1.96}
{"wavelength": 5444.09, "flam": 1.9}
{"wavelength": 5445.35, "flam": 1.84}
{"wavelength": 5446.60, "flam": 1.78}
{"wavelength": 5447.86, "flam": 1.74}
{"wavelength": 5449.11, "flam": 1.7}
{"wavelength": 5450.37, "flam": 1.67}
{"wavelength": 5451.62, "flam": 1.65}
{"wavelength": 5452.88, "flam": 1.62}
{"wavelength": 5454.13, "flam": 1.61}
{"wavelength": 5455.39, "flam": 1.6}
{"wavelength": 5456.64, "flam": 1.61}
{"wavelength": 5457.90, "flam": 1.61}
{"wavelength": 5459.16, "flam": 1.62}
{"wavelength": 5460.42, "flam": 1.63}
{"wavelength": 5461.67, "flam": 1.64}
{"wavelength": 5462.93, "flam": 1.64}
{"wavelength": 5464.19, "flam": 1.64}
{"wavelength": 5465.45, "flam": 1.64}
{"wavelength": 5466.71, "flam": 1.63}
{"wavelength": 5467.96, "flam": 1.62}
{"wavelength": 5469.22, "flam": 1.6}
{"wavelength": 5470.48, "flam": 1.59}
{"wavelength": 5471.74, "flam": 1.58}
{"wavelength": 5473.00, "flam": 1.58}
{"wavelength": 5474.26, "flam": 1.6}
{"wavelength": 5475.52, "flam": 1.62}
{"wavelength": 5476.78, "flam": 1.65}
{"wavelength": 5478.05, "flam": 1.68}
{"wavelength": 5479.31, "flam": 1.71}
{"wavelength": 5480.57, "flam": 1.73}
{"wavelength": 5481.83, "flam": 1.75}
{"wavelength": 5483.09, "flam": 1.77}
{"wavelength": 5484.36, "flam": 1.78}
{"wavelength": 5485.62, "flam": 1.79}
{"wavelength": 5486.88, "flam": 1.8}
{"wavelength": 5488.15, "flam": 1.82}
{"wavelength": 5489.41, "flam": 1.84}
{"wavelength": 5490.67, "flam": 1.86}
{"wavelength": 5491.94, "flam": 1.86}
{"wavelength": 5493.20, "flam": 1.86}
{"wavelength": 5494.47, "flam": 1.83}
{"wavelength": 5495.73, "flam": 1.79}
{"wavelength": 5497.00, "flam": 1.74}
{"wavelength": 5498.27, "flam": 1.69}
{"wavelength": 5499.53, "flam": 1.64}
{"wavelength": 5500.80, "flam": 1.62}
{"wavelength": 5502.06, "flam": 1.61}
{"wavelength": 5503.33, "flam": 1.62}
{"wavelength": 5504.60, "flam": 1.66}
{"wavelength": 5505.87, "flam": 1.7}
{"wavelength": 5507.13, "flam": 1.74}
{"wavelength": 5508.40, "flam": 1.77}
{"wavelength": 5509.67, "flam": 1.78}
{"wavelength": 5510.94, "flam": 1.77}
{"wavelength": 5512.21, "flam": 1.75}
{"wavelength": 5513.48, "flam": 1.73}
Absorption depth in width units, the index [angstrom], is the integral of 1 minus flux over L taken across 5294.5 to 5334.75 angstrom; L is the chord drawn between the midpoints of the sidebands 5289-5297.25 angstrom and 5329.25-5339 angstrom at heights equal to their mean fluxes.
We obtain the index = -1.1 angstrom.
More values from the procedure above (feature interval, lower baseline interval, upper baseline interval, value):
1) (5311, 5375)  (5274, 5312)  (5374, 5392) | 2.66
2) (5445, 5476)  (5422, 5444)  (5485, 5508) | 3.52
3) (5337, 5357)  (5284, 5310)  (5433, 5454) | 0.68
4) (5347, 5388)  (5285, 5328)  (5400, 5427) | -0.97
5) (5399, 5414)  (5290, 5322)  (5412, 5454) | 0.48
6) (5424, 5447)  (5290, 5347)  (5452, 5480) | -3.87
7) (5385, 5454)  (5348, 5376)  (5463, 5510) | -3.04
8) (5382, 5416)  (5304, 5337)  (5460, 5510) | -2.25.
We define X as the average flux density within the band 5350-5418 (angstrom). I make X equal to 1.84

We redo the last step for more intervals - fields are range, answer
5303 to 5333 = 1.74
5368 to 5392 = 1.87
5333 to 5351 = 1.66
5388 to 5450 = 1.86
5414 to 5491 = 1.78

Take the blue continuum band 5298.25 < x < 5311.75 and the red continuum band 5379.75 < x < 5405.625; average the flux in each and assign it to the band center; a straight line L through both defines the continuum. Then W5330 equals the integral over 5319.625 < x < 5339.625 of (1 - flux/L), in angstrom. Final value 1.56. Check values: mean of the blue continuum 1.75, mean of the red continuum 1.84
